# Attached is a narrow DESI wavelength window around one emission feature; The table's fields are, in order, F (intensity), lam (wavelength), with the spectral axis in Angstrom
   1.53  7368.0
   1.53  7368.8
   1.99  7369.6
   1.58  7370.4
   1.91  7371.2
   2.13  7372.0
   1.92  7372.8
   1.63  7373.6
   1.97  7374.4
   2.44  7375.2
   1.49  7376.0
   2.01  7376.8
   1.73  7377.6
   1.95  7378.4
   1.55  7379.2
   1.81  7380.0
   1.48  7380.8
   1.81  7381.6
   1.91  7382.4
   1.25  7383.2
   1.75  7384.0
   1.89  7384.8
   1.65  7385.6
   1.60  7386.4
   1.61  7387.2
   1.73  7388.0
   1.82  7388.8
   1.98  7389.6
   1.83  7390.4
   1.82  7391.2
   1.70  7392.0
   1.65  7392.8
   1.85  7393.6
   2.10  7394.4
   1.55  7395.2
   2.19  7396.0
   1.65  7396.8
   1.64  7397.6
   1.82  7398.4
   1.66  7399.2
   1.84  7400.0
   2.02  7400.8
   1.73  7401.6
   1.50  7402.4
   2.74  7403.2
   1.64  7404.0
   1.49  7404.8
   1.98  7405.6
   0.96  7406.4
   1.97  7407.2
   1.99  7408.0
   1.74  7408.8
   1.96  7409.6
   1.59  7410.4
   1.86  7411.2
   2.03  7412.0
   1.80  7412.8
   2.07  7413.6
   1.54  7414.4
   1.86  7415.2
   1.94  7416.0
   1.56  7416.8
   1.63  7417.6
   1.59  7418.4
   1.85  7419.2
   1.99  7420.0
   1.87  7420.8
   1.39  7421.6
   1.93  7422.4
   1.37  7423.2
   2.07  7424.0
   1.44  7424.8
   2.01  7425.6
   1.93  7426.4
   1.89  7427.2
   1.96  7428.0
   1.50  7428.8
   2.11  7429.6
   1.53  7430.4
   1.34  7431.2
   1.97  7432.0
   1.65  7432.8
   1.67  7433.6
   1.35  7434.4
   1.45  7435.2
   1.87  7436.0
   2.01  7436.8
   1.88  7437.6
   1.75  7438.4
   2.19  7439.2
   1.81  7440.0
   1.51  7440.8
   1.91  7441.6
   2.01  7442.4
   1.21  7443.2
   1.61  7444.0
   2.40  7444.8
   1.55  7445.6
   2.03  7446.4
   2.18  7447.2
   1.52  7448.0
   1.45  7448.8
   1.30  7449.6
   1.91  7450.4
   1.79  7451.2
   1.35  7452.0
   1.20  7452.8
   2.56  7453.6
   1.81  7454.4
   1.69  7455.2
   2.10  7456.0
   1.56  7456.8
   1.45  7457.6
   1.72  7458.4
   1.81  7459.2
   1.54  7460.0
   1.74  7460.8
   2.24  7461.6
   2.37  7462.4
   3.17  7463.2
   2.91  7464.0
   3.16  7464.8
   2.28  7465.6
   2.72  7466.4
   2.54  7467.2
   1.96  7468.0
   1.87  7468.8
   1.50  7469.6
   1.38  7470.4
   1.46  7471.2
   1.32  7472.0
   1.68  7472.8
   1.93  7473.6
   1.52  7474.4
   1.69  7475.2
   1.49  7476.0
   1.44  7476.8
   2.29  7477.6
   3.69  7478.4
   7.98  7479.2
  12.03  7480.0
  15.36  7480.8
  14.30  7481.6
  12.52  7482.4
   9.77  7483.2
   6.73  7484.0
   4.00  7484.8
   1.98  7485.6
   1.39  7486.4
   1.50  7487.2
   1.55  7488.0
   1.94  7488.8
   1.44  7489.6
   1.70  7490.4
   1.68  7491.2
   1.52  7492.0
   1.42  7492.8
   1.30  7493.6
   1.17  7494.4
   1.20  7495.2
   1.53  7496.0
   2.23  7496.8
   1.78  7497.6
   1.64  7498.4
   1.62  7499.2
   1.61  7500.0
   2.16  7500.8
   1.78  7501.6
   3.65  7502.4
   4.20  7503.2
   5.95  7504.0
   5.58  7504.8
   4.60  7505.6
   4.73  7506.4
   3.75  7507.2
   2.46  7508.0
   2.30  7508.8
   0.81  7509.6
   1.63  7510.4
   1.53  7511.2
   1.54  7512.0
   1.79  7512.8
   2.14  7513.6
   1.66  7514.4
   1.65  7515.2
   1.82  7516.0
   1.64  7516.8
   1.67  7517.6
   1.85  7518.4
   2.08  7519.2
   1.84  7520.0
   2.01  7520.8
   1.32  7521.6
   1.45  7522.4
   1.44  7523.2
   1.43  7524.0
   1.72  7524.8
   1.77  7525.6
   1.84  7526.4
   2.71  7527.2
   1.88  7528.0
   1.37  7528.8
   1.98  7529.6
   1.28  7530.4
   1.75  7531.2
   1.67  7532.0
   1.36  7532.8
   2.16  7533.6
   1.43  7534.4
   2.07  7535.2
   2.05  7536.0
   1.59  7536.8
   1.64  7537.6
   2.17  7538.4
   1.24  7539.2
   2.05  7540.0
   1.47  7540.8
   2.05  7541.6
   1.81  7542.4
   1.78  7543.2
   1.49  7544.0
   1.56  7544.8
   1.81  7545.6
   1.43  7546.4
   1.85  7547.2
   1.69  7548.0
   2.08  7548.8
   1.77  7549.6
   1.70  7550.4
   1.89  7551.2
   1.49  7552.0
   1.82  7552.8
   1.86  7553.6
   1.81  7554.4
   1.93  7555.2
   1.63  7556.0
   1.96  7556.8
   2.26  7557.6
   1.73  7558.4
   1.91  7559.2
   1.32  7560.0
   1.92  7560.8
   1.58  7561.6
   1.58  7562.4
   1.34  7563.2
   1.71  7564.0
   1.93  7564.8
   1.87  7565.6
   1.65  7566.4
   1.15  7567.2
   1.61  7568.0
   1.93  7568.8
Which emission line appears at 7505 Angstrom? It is [N II] 6583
